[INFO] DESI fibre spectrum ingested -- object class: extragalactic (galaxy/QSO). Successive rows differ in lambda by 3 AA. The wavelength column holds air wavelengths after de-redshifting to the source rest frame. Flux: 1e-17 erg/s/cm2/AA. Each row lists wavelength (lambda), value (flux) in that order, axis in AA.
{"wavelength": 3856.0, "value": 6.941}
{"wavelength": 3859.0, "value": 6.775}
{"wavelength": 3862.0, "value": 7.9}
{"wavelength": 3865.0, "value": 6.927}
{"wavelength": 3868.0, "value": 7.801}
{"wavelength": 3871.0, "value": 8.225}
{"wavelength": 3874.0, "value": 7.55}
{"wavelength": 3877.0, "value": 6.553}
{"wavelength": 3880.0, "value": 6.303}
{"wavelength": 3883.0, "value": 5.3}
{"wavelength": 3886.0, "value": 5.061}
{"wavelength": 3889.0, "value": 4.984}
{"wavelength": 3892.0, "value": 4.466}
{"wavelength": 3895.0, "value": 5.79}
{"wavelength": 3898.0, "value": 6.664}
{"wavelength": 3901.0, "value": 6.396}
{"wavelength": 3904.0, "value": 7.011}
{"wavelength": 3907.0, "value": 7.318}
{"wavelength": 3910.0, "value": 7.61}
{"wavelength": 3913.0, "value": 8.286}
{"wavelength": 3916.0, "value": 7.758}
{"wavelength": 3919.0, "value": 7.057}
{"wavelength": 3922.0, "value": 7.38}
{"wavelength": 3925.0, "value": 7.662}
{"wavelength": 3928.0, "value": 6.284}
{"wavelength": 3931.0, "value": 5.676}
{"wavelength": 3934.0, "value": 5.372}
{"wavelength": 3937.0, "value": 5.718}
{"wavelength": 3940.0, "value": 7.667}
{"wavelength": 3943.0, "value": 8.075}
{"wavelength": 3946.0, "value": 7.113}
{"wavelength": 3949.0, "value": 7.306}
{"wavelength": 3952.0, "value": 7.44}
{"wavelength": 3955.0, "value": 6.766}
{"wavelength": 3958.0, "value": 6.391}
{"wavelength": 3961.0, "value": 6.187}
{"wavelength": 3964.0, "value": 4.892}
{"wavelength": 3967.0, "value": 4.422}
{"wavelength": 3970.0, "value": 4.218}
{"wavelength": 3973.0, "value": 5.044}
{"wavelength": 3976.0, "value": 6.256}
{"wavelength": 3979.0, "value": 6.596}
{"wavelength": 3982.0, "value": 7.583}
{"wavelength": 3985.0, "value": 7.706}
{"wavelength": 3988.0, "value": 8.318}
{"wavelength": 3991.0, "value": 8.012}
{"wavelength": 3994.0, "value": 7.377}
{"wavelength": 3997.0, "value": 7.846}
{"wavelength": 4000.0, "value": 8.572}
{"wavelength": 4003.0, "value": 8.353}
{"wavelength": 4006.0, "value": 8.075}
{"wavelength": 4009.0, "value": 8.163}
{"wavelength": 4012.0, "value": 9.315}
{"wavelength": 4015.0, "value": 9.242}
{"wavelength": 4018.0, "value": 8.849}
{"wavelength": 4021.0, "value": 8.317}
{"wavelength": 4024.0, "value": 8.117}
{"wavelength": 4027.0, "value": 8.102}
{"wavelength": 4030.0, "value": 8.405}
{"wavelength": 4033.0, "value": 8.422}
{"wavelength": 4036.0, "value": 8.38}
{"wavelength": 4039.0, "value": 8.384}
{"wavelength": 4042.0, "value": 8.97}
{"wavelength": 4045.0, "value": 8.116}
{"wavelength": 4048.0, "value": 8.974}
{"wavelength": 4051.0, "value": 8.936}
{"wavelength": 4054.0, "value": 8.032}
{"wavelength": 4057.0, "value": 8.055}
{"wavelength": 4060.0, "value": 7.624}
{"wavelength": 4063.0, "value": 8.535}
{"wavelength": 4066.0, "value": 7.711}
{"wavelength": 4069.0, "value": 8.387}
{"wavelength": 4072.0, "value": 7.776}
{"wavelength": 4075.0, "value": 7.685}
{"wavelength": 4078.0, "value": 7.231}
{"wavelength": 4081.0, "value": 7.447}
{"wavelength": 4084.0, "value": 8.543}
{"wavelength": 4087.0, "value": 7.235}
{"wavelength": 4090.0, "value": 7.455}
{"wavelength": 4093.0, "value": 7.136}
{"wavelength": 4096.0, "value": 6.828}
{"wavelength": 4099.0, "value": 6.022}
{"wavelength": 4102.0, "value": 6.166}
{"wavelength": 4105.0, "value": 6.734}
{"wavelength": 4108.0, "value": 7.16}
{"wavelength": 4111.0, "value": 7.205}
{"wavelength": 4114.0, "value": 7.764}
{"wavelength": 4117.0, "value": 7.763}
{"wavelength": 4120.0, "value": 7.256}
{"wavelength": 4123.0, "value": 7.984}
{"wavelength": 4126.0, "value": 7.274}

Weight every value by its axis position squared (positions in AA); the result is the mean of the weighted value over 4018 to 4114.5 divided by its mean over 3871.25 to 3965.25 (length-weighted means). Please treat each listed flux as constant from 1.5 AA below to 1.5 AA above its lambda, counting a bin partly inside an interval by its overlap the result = 1.27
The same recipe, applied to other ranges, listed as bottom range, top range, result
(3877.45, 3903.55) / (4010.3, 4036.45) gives 1.60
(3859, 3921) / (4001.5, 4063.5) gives 1.34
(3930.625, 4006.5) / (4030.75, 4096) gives 1.23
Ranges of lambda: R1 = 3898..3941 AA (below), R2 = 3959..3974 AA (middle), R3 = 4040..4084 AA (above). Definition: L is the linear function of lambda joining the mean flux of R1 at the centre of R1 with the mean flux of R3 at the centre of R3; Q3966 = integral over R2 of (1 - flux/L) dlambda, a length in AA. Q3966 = 4.8 AA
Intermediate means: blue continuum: 6.92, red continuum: 8.12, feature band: 5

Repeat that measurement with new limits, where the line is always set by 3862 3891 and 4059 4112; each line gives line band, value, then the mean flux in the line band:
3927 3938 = 1.68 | 5.74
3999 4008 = -1.60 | 8.31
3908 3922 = -1.93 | 7.63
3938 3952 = -1.30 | 7.46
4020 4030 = -1.49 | 8.21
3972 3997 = -0.75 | 7.2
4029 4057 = -4.95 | 8.49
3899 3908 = -0.28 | 6.87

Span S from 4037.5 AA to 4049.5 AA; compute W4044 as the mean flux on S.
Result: 8.61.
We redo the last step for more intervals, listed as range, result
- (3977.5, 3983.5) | 7.09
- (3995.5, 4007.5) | 8.21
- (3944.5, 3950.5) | 7.21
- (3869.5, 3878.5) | 7.44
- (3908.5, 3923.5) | 7.62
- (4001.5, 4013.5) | 8.48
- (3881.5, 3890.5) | 5.11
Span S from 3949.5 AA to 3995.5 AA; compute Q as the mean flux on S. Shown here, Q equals 6.5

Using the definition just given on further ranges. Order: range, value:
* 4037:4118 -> 7.7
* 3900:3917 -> 7.42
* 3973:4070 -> 8.13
